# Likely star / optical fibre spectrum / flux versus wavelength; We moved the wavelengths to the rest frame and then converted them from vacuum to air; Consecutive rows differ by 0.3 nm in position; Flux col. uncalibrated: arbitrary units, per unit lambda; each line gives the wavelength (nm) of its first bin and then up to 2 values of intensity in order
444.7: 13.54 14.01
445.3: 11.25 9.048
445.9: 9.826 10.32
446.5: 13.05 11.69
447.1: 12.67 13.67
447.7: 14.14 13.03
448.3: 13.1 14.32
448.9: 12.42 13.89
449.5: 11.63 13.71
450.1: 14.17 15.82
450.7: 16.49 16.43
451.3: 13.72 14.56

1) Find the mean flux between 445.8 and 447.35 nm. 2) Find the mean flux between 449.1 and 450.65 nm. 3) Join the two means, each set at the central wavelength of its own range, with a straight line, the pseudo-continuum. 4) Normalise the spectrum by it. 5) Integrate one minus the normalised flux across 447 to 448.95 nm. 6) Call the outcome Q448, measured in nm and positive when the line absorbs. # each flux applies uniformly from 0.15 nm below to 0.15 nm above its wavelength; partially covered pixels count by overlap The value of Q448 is -0.112 nm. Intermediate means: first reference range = 11.7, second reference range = 14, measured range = 13.4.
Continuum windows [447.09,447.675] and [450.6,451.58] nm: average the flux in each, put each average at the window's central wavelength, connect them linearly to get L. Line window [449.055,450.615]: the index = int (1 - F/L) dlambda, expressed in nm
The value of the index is 0.08 nm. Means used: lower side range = 13.5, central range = 14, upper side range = 15.4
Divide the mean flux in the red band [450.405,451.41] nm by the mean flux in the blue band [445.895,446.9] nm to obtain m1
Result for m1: 1.37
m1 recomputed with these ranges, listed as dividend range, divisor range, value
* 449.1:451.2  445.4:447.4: 1.29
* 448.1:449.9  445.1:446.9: 1.20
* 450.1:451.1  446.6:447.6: 1.25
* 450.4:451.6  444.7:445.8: 1.33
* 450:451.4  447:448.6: 1.15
